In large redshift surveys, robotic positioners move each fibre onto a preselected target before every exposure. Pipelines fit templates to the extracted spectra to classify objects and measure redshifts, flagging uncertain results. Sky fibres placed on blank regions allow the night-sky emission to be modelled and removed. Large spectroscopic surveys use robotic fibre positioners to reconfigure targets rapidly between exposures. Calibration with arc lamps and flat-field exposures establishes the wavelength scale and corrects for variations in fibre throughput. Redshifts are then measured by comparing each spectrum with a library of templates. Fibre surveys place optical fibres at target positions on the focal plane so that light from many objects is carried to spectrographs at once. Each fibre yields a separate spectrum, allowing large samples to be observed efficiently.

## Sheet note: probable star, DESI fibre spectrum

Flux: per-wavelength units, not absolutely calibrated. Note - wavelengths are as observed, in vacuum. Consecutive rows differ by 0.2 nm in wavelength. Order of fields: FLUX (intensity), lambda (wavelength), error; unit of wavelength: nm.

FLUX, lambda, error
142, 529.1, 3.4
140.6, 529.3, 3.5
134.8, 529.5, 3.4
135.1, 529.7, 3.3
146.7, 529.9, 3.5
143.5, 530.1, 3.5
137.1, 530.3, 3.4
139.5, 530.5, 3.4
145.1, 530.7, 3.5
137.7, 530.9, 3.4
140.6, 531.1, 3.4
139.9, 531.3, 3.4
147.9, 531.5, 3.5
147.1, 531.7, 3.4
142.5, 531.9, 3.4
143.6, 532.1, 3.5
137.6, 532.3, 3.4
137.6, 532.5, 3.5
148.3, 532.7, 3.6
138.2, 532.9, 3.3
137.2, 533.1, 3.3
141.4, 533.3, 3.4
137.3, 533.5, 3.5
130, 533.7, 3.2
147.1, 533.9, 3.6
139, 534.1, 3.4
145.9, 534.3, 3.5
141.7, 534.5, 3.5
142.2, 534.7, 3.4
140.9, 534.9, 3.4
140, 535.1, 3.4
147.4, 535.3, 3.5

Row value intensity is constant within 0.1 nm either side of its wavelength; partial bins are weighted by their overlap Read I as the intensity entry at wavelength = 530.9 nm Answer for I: 137.7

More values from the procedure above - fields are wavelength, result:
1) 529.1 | 142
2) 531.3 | 139.9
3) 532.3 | 137.6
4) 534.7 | 142.2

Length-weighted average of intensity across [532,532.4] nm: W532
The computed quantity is 141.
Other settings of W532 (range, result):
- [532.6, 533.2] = 141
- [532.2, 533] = 140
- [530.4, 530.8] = 142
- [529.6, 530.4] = 141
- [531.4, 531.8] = 148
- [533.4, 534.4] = 140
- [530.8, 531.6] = 142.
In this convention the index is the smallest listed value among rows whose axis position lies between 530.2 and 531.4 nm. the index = 137.1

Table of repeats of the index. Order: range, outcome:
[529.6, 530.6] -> 135.1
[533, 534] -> 130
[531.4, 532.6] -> 137.6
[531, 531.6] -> 139.9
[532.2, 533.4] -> 137.2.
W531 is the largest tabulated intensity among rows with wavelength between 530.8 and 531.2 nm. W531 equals 140.6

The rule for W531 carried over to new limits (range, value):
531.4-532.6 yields 147.9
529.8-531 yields 146.7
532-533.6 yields 148.3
